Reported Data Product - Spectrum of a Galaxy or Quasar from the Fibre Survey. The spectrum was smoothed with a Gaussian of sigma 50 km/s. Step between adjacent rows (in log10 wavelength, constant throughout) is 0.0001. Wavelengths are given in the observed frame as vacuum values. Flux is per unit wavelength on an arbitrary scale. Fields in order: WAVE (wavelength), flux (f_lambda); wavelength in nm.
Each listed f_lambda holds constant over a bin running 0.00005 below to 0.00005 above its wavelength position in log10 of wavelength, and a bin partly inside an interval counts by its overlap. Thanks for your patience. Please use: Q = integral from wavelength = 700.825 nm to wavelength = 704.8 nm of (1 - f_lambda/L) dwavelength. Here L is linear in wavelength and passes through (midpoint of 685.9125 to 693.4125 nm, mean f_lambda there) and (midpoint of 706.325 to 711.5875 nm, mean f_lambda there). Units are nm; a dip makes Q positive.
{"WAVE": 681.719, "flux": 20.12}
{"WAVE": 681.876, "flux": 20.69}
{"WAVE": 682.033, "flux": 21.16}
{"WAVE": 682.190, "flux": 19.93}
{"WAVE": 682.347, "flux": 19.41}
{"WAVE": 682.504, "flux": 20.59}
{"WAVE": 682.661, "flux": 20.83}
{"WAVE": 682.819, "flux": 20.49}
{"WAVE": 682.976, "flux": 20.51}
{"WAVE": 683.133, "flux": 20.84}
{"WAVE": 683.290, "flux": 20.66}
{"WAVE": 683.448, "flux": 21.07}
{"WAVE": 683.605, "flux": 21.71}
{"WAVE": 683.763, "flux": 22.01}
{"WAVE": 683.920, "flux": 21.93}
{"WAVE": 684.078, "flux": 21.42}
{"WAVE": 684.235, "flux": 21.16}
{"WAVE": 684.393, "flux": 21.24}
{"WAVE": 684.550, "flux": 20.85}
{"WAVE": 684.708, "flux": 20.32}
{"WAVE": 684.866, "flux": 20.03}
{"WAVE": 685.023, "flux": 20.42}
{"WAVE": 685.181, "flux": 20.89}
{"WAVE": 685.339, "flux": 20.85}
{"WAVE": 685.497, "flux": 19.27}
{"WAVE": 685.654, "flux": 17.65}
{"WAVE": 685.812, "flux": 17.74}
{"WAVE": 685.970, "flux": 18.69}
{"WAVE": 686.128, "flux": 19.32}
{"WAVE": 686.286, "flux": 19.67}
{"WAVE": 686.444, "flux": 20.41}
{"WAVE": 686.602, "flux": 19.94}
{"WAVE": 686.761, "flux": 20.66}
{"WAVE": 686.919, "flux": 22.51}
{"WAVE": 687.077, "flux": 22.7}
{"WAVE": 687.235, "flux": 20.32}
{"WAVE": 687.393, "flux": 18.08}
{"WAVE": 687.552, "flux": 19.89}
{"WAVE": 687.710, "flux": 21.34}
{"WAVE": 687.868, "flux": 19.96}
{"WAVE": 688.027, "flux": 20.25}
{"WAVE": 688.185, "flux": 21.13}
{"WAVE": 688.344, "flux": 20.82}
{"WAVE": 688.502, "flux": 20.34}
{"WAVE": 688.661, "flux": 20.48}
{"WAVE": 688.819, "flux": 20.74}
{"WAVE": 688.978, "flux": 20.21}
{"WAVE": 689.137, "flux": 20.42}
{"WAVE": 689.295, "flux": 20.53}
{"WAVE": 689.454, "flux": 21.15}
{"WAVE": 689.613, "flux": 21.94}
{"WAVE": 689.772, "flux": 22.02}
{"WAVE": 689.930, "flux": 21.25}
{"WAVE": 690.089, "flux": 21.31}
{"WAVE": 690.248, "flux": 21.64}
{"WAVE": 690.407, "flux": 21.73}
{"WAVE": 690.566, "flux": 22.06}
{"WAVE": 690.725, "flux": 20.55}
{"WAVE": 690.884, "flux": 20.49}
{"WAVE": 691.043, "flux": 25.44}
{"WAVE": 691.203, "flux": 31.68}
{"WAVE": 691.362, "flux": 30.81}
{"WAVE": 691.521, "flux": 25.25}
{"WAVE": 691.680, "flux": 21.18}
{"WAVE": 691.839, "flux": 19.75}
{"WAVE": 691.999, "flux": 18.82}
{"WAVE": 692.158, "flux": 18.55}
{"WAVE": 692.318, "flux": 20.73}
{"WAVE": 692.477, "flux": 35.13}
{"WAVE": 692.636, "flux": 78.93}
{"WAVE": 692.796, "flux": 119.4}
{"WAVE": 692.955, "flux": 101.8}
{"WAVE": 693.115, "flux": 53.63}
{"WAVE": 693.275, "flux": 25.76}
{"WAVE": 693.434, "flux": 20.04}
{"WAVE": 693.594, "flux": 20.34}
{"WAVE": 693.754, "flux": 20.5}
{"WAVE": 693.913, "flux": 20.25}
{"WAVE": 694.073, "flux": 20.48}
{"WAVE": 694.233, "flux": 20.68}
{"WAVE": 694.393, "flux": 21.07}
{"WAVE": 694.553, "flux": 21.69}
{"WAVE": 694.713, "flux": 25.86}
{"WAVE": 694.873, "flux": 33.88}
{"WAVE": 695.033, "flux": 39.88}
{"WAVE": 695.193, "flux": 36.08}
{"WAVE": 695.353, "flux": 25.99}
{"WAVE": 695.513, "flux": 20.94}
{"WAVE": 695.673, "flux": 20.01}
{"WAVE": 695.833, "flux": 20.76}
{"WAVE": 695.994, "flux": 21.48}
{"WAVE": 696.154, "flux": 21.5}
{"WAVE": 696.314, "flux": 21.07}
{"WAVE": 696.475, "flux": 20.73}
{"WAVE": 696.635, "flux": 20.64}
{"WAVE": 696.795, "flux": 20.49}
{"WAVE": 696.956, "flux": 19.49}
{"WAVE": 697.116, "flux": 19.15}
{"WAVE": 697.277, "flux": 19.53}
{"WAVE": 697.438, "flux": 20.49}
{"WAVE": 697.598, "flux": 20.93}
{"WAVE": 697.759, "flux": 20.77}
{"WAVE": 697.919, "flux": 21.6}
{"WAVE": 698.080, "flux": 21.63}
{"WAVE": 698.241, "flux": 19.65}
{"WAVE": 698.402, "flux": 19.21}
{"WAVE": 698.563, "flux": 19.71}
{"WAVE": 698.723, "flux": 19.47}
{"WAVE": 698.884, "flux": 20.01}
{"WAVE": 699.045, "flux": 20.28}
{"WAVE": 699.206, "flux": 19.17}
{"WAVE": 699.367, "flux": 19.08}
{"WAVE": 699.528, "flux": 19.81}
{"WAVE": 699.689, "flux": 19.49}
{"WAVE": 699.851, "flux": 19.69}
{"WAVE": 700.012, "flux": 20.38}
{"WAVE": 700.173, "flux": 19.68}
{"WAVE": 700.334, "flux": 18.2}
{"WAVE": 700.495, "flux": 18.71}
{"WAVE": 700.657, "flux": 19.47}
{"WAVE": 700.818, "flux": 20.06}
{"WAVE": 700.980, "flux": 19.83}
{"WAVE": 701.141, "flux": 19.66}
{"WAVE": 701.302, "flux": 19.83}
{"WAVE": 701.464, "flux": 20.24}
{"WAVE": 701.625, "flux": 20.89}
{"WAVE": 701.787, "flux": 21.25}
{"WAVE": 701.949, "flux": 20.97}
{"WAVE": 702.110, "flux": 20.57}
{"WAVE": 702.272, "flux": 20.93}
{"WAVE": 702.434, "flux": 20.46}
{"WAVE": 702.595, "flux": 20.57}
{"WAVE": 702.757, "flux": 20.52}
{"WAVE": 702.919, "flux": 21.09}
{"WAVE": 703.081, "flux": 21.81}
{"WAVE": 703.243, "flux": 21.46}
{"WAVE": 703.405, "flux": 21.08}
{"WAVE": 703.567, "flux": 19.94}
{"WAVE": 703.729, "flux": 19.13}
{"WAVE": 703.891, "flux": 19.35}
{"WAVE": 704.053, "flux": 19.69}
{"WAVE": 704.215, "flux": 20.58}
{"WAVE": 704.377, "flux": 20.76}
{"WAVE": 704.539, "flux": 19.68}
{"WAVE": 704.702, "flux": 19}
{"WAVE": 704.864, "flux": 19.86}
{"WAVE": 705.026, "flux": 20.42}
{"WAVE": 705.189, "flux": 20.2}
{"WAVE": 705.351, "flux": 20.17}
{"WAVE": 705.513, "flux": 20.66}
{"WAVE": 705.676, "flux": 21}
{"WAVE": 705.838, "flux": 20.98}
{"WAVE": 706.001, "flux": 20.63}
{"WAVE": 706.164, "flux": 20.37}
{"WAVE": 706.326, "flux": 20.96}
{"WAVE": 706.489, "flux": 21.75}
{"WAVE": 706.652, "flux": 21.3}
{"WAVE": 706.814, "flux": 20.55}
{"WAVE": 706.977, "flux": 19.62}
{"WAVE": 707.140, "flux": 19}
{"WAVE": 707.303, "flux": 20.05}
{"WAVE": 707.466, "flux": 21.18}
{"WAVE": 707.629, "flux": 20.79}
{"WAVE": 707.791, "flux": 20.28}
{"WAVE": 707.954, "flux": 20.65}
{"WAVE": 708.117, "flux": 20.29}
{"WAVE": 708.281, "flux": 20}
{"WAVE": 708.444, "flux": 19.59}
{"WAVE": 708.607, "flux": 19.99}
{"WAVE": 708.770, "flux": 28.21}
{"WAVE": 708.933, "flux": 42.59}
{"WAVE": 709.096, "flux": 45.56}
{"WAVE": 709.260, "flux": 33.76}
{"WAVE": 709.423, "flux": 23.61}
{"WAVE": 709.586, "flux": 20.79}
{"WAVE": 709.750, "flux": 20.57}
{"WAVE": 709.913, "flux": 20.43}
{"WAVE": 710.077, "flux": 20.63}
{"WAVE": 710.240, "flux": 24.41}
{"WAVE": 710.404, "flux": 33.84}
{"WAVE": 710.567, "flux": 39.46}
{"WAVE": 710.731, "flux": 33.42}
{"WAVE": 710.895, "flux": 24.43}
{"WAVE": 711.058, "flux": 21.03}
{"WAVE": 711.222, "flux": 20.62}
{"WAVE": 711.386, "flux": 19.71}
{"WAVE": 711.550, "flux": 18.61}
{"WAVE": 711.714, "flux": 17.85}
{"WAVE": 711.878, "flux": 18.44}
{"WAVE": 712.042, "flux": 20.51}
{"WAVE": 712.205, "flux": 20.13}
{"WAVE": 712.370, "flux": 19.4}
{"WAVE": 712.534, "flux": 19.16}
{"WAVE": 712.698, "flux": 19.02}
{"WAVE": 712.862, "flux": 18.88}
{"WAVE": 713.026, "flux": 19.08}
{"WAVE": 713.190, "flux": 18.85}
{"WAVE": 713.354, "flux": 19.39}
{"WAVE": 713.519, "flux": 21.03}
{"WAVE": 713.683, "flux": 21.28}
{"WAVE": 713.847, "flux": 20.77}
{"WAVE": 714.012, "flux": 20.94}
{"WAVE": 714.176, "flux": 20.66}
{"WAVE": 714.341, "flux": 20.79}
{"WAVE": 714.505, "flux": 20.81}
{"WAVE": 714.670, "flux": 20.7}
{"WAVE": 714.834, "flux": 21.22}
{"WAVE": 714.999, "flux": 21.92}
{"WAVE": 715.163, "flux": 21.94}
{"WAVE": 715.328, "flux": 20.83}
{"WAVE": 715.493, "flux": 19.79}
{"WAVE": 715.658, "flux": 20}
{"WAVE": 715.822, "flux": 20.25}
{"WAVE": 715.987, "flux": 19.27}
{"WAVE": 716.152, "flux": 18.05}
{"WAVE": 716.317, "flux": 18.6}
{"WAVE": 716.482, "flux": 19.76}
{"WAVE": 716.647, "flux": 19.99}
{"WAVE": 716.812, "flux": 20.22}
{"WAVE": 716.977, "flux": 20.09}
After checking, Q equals 0.77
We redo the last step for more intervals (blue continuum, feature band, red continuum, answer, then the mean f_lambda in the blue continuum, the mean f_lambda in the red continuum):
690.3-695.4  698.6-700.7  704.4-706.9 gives 0.53 nm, 32.4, 20.5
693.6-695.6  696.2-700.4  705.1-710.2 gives 0.79 nm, 25.4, 22.8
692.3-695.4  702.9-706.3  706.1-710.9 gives 0.95 nm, 38.6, 24.6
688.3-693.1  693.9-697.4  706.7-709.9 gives 0.67 nm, 30.6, 24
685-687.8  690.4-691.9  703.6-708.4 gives -0.30 nm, 20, 20.3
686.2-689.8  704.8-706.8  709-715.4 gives 0.13 nm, 20.6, 22.7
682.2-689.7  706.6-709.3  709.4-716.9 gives -0.39 nm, 20.5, 21.3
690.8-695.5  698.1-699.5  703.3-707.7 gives 0.40 nm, 33.4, 20.3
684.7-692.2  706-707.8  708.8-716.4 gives 0.14 nm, 21.1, 22.7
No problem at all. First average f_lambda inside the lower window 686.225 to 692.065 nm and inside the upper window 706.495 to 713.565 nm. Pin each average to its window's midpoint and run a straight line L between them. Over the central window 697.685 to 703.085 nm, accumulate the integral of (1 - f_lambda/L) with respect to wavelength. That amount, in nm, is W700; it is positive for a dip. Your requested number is 0.531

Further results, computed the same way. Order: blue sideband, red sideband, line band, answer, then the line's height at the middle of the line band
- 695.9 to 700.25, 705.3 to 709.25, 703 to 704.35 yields 0.092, 21.9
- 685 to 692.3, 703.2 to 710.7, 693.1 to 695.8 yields -0.487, 21.6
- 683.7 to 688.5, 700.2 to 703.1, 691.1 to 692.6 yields -0.437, 20.3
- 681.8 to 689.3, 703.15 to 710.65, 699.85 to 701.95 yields 0.209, 22.1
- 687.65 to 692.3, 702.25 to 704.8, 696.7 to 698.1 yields 0.040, 21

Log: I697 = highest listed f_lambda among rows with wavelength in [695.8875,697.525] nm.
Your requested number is 21.5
